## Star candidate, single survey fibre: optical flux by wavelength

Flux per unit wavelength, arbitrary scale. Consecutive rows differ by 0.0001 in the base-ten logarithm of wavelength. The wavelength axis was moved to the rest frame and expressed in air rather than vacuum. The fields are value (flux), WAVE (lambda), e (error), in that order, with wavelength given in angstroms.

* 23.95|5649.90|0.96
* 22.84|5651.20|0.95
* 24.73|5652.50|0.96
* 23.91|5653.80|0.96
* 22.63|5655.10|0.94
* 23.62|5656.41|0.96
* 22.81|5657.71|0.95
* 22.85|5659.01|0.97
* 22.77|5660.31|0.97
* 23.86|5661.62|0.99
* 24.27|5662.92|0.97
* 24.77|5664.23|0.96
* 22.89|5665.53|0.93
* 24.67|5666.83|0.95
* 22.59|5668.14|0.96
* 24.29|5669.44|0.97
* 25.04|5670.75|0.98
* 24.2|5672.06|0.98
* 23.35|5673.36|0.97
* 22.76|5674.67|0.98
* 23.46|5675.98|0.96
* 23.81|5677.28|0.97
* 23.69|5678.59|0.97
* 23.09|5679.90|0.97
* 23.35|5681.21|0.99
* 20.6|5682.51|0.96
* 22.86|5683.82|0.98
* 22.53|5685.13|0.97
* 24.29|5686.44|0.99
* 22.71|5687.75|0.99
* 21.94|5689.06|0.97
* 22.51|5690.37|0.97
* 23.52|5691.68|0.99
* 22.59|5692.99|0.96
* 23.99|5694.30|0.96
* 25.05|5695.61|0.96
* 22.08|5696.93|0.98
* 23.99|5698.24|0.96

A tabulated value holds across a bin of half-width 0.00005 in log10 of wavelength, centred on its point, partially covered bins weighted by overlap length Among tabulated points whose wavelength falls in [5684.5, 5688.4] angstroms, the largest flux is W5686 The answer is 24.29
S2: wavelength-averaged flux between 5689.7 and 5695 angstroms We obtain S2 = 23.2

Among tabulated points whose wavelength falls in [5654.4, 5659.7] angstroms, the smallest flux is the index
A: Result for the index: 22.63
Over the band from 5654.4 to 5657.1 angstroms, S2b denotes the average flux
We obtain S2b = 23.1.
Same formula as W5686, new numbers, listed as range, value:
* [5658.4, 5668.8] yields 24.77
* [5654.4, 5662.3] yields 23.86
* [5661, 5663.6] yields 24.27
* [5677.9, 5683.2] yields 23.69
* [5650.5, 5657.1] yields 24.73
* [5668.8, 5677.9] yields 25.04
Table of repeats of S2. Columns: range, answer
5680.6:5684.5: 22.3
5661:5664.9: 24.3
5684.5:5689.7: 22.9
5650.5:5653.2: 23.8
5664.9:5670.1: 23.6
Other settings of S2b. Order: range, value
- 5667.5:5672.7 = 24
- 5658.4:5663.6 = 23.4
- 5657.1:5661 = 22.8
